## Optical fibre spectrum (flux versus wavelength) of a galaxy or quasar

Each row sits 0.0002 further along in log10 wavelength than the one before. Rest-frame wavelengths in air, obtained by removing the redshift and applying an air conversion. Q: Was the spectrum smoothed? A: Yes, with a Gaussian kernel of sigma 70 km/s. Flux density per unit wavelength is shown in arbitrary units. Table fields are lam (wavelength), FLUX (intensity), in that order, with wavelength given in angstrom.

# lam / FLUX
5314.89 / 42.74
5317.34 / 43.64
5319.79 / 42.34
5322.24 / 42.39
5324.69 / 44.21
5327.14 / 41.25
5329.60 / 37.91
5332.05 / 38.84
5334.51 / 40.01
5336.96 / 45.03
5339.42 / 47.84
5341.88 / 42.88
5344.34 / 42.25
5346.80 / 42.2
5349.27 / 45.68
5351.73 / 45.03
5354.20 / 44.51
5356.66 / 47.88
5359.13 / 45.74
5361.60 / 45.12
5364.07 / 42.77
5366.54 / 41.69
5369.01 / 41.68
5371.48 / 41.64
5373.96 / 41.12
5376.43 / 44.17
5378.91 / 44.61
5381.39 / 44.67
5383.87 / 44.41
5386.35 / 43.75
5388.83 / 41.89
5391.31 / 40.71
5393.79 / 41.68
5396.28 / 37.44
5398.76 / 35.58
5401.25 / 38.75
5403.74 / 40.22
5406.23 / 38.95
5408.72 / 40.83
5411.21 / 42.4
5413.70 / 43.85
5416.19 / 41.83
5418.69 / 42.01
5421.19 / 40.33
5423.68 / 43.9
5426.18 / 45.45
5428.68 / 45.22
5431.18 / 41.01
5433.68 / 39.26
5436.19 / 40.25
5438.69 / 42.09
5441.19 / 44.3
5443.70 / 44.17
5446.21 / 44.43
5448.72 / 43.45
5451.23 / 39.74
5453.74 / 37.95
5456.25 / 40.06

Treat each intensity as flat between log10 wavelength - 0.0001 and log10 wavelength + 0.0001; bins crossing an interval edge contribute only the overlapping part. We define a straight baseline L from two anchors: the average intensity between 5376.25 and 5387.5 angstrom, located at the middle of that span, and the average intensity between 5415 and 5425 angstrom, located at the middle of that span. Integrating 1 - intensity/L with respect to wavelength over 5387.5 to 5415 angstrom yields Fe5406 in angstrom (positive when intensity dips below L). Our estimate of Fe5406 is 1.9 angstrom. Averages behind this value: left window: 44.3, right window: 42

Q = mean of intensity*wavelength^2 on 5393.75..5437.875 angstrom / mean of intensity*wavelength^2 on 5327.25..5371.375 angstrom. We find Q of 1.0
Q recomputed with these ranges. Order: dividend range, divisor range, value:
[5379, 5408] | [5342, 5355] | 0.95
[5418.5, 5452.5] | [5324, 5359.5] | 1.02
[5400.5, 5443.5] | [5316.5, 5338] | 1.04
